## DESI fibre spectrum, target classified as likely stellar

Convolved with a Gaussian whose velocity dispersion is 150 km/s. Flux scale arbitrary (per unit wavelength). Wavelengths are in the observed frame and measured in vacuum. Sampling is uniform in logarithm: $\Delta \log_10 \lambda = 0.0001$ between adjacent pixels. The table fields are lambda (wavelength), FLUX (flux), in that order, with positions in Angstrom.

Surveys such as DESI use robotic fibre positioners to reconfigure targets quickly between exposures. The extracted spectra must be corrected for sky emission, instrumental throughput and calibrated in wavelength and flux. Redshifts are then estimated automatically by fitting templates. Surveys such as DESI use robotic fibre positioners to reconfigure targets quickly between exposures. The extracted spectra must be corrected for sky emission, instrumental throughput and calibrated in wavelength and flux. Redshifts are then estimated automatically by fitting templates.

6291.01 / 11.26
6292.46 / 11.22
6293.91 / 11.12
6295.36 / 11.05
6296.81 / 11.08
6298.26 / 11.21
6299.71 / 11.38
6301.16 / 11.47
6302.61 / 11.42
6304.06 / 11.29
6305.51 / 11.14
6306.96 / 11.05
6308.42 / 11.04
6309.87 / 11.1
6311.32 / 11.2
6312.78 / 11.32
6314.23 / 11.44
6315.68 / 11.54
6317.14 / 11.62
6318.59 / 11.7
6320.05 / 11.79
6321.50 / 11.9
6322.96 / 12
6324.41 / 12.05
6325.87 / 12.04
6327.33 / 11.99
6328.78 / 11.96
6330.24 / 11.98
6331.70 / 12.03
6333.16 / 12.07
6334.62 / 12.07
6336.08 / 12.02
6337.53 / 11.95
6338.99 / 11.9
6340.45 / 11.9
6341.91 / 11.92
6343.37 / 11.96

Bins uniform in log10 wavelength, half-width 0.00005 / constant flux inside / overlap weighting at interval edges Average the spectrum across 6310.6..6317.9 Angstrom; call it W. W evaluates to 11.4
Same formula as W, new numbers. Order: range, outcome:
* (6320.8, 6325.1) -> 12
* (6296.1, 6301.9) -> 11.3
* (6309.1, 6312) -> 11.2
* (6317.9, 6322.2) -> 11.8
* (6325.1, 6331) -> 12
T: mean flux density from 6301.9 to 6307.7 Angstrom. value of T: 11.2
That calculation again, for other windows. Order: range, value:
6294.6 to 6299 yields 11.1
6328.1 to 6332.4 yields 12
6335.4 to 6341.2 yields 12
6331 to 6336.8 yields 12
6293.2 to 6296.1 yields 11.1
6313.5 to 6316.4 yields 11.5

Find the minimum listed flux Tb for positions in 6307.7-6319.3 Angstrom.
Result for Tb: 11.04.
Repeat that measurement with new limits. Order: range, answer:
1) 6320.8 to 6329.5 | 11.9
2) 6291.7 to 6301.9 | 11.05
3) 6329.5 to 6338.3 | 11.95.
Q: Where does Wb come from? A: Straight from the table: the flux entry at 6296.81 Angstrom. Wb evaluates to 11.08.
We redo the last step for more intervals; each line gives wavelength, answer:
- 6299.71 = 11.38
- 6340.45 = 11.9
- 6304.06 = 11.29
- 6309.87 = 11.1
